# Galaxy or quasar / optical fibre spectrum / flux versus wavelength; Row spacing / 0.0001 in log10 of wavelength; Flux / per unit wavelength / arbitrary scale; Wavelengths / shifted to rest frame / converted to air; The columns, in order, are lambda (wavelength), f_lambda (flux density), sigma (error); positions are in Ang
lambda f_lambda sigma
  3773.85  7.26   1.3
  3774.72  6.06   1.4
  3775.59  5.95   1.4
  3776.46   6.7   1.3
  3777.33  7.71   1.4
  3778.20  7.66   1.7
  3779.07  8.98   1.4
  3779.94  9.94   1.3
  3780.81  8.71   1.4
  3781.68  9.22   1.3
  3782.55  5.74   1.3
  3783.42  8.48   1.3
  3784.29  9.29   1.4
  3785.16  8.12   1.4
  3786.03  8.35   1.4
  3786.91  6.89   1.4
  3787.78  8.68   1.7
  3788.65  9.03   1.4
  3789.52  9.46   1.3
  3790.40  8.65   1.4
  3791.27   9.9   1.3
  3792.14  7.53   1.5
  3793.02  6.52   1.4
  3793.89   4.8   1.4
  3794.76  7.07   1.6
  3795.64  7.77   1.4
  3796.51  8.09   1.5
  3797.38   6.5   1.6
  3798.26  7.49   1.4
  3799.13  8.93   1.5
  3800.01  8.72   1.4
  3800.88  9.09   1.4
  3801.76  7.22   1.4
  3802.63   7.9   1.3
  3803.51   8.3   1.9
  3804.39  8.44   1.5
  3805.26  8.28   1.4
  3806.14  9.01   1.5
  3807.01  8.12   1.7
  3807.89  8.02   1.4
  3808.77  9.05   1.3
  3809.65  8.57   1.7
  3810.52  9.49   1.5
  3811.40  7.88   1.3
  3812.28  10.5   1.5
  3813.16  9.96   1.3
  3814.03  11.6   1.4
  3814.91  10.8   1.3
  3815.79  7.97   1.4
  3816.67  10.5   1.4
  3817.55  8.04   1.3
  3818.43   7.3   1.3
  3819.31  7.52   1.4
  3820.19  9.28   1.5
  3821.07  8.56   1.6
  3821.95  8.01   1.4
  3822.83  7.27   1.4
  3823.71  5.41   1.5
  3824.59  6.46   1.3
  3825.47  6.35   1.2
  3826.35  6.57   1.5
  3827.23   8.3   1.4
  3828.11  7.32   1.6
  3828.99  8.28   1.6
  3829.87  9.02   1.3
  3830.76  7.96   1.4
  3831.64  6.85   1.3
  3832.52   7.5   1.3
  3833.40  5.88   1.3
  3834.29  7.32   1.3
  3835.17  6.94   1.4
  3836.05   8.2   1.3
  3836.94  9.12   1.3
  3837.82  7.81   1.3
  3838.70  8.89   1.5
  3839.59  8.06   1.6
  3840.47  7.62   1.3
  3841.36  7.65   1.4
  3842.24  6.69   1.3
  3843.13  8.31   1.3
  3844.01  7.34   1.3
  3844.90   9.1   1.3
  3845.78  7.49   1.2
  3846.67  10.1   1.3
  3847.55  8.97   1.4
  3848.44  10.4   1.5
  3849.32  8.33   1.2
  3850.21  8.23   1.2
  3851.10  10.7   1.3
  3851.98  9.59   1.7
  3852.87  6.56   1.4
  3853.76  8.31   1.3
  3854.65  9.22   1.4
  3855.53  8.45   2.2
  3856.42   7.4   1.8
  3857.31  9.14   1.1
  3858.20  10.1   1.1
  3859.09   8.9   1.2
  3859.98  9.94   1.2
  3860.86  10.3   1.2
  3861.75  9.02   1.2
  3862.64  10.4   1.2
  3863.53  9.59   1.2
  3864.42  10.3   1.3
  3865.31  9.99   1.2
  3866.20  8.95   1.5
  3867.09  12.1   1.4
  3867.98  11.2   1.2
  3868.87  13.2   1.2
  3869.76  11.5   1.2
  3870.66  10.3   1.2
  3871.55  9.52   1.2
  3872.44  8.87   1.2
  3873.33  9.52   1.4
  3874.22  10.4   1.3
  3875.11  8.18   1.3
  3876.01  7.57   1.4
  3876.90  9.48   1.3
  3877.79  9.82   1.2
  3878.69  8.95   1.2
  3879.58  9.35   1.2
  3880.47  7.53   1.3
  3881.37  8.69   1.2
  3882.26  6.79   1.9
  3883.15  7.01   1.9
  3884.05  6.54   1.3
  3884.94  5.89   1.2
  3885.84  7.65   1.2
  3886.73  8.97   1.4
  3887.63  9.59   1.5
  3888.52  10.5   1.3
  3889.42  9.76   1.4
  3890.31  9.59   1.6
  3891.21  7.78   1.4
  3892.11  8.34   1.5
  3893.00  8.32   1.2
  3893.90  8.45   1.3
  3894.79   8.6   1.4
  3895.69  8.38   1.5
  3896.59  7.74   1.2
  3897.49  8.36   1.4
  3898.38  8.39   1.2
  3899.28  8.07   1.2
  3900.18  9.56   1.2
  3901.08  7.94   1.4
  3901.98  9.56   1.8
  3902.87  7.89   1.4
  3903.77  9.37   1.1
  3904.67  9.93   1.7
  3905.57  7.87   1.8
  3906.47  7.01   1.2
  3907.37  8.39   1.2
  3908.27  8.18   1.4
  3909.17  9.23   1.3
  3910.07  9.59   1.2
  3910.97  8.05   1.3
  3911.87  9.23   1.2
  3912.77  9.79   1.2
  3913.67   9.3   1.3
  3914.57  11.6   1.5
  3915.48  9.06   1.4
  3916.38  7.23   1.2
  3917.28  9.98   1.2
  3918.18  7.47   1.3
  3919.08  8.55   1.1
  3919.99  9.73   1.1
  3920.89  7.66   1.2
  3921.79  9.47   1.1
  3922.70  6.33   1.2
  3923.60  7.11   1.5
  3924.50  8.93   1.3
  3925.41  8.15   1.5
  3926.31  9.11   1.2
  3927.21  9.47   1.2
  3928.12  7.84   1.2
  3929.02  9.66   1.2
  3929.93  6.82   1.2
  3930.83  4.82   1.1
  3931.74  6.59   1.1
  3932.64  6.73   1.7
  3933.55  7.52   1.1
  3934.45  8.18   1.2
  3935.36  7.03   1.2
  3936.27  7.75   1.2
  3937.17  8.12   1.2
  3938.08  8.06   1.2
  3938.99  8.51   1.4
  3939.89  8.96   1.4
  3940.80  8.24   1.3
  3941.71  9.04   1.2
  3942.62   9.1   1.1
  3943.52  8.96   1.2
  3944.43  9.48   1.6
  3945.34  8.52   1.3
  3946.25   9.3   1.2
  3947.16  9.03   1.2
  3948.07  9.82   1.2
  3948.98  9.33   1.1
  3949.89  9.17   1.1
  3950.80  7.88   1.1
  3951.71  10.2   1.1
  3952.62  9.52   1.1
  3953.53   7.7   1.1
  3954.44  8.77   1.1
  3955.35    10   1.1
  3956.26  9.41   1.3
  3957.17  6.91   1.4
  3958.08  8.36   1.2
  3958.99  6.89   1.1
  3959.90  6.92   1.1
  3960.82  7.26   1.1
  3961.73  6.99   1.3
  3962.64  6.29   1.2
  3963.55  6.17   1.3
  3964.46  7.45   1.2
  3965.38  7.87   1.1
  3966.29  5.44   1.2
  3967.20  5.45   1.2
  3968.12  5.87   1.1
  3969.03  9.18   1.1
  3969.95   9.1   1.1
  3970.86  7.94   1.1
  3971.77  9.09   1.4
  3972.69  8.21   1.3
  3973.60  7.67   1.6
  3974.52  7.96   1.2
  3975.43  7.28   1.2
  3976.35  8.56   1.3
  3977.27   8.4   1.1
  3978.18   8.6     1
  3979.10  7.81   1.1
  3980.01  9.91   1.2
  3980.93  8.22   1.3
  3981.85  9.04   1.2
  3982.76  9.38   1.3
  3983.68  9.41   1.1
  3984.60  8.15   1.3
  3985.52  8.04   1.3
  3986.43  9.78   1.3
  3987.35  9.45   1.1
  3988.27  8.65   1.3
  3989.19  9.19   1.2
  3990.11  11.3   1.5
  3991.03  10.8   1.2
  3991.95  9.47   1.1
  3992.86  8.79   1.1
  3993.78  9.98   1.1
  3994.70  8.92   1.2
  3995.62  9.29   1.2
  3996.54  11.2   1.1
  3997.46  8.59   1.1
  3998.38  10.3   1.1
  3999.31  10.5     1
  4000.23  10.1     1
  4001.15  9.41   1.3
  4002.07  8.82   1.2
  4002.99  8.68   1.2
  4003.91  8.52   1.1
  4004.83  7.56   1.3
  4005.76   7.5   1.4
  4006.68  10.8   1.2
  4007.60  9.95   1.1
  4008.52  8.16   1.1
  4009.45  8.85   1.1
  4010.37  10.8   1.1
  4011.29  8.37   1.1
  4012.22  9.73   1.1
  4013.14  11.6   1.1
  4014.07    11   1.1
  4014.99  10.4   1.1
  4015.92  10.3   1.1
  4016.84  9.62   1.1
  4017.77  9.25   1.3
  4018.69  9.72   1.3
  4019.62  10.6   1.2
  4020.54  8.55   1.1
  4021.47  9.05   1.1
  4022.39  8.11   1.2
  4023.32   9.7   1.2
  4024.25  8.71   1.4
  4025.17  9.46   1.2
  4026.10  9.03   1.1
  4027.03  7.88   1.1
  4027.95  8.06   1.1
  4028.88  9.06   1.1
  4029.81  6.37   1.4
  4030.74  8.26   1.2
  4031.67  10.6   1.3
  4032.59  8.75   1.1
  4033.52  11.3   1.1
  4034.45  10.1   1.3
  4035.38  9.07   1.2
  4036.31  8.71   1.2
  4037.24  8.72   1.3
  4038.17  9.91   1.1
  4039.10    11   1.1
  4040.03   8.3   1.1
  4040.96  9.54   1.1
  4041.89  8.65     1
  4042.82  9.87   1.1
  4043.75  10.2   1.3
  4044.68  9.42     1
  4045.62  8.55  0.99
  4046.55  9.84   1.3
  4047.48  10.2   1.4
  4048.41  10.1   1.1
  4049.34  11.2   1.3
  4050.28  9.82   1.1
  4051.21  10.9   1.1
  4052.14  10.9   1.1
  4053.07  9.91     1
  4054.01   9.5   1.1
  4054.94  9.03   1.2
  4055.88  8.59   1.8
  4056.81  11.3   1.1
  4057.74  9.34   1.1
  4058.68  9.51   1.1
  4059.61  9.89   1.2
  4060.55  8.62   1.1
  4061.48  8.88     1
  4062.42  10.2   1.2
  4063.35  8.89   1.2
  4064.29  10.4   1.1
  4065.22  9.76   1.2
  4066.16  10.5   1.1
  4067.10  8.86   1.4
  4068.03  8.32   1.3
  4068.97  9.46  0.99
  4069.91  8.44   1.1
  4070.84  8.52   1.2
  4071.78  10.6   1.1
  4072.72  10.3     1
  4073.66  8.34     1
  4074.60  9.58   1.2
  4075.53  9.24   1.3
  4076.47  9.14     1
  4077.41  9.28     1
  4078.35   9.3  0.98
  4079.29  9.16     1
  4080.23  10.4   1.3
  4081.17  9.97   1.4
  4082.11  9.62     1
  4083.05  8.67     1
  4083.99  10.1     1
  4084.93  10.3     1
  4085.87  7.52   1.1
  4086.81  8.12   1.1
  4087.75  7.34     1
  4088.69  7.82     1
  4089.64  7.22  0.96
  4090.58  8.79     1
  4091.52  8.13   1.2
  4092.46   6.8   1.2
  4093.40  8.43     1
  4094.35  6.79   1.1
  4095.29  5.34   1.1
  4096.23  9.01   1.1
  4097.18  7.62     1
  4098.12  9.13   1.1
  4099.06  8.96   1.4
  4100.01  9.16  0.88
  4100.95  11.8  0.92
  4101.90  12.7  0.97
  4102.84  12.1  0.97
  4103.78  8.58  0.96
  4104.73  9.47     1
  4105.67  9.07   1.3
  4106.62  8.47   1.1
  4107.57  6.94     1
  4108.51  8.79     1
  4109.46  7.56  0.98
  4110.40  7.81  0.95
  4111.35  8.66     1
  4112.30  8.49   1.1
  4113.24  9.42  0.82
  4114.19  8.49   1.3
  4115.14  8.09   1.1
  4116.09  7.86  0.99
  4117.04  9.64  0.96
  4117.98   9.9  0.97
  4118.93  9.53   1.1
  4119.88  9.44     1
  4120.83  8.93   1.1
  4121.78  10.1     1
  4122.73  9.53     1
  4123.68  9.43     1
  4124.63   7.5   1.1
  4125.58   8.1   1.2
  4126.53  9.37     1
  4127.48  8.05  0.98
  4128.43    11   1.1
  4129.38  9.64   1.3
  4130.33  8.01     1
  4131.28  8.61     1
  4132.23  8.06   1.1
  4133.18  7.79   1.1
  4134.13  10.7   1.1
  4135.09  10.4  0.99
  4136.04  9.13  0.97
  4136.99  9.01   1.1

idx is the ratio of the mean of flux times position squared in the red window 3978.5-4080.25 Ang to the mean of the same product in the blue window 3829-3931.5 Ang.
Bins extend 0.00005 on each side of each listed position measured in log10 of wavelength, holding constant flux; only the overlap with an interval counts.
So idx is 1.2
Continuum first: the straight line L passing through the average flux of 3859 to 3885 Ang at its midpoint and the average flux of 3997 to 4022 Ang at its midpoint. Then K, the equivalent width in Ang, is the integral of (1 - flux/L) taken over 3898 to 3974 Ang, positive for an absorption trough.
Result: 9.3 Ang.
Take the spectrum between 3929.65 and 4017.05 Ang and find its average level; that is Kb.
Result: 8.64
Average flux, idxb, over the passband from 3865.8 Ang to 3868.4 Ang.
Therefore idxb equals 10.8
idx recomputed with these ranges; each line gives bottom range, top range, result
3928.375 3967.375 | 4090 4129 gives 1.20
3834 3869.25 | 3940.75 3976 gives 0.95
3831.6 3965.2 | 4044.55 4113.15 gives 1.17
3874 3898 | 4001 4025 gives 1.19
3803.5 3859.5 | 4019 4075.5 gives 1.26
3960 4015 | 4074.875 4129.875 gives 1.07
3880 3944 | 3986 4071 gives 1.20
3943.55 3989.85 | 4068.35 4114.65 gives 1.13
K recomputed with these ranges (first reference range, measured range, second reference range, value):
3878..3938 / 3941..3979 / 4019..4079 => 2.47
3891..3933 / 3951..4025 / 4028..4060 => 2.27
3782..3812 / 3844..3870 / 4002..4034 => -3.37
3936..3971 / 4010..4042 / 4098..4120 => -2.76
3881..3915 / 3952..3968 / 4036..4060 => 2.76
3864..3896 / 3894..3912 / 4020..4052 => 1.15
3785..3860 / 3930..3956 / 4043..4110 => 0.85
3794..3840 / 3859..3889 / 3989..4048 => -2.93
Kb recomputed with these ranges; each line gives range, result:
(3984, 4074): 9.46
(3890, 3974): 8.3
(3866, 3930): 8.83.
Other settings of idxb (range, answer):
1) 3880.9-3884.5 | 7.26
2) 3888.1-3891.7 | 9.37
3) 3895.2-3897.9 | 8.14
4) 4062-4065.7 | 9.82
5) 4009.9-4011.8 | 9.59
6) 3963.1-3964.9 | 6.82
